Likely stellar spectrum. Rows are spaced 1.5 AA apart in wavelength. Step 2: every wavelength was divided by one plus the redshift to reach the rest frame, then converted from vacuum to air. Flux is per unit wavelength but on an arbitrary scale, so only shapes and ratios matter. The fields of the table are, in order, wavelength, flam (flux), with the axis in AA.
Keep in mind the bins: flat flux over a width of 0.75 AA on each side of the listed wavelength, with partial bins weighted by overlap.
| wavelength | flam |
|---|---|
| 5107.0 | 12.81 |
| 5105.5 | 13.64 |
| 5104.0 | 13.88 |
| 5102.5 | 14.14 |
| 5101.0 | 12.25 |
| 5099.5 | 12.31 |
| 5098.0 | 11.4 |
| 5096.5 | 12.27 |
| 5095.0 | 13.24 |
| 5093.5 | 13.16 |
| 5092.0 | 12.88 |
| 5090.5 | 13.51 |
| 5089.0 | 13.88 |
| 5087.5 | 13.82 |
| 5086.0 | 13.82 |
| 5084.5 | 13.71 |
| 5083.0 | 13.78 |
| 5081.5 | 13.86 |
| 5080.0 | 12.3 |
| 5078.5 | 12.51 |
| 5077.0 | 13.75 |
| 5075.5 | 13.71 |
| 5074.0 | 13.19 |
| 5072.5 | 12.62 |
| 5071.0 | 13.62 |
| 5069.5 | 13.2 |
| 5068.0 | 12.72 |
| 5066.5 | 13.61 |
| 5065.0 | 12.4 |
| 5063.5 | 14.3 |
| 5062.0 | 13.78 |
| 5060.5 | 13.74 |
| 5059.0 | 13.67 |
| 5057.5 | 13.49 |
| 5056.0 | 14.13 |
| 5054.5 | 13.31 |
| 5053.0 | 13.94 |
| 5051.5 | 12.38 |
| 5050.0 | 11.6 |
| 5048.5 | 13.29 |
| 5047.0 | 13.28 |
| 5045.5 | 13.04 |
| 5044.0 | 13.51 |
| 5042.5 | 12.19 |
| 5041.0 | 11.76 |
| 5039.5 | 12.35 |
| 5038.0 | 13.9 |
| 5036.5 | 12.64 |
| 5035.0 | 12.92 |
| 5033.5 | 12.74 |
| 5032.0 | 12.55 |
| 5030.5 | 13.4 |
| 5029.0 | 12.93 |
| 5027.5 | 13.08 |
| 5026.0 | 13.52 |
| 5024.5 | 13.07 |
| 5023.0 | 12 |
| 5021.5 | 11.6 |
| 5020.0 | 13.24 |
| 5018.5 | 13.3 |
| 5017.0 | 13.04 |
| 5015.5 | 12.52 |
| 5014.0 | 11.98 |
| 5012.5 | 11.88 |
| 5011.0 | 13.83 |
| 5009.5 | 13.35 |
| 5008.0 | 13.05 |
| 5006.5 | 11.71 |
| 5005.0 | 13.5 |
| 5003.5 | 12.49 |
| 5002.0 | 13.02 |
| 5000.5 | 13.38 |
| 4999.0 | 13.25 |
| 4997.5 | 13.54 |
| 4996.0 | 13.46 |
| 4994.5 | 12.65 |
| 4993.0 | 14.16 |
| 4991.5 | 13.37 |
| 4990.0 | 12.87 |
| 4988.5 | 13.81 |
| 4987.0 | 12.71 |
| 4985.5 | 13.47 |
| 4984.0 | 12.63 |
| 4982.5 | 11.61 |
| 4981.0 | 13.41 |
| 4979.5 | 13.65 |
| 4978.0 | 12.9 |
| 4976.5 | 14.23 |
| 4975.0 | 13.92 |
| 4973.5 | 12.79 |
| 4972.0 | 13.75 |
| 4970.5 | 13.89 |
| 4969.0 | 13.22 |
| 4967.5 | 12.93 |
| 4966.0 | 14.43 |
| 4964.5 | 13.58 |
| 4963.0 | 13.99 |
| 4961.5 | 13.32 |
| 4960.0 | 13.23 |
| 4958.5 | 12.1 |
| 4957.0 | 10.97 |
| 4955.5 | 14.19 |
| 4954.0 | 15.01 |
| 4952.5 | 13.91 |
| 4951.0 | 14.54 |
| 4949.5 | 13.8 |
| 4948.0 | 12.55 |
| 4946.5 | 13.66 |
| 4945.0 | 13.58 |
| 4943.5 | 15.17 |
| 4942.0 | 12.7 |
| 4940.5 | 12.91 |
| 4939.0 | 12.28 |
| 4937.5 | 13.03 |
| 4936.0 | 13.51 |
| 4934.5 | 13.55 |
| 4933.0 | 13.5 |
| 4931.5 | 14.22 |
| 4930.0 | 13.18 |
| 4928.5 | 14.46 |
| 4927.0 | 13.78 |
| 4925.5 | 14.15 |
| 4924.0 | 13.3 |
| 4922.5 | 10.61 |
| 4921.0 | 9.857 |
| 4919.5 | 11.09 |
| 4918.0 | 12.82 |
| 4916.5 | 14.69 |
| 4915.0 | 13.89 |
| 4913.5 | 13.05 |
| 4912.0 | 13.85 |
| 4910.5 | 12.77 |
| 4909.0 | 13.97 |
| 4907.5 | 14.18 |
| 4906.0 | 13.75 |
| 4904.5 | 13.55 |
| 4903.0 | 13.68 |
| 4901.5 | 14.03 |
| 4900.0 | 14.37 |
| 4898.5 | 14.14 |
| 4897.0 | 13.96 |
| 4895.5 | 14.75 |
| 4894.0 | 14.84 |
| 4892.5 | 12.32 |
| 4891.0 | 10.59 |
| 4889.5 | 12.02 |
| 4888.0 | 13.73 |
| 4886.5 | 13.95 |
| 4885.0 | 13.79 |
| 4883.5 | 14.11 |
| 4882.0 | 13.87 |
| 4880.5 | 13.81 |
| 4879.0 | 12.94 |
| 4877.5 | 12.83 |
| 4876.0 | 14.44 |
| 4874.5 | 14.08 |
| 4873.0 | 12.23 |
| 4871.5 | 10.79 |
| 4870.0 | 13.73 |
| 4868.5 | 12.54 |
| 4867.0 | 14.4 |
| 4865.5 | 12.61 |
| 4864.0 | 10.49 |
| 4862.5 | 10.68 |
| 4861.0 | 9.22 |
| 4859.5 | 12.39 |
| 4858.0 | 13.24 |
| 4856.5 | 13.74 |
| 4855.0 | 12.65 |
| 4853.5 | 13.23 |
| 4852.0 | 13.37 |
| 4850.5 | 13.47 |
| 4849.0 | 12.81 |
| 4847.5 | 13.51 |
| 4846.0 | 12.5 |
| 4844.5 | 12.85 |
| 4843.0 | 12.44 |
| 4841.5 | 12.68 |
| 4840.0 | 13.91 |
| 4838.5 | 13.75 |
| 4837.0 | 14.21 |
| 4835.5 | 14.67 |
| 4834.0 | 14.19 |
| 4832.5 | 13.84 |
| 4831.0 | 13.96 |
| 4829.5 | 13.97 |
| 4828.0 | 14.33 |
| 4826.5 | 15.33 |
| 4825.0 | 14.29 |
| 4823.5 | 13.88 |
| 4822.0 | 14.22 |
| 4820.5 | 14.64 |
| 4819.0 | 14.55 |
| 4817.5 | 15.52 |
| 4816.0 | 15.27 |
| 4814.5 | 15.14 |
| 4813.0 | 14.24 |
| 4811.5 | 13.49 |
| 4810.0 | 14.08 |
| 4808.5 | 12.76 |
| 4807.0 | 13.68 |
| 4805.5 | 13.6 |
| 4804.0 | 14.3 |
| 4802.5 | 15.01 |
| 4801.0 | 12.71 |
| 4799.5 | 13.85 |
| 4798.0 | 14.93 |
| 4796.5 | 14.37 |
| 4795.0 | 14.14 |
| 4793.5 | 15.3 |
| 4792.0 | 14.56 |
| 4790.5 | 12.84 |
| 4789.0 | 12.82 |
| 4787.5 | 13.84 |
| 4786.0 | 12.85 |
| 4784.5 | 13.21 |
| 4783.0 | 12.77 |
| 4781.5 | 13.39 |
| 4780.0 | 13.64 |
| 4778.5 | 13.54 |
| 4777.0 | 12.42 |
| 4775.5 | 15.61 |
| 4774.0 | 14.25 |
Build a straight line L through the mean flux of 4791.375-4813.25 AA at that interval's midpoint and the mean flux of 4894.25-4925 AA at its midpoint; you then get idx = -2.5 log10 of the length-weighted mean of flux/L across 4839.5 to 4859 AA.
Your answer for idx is 0.05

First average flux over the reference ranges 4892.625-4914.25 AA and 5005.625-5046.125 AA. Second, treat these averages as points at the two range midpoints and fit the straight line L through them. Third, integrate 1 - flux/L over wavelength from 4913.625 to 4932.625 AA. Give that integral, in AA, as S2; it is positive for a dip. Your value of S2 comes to 0.9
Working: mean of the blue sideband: 13.9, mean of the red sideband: 12.8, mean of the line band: 13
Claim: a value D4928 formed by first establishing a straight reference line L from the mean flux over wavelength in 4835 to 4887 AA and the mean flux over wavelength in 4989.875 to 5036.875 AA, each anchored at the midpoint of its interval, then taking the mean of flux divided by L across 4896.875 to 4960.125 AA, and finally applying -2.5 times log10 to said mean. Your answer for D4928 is -0.033 mag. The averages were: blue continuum 13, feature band 13.4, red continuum 12.9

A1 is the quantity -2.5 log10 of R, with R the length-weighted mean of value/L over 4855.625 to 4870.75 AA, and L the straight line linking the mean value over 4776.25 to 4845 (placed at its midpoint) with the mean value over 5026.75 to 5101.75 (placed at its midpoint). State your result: 0.12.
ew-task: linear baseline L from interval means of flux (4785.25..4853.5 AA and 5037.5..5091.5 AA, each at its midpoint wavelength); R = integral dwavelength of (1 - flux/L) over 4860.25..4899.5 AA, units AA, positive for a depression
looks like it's 2.3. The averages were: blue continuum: 13.9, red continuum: 13.3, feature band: 13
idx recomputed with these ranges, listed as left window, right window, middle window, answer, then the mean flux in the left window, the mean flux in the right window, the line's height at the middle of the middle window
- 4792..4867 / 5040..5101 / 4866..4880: 0.04 mag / 13.6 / 13.2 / 13.6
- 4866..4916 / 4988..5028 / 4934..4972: -0.02 mag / 13.5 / 13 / 13.2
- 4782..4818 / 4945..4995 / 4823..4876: 0.05 mag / 14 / 13.4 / 13.8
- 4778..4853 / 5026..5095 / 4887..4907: 0.01 mag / 13.9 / 13.2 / 13.6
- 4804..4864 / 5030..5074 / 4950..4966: -0.02 mag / 13.6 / 13.1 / 13.3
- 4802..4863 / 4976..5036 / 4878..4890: -0.01 mag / 13.7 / 13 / 13.5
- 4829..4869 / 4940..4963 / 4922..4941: 0.01 mag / 13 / 13.5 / 13.4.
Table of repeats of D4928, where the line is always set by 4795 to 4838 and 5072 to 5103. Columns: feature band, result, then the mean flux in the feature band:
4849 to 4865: 0.15 mag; 12.3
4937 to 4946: 0.04 mag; 13.3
